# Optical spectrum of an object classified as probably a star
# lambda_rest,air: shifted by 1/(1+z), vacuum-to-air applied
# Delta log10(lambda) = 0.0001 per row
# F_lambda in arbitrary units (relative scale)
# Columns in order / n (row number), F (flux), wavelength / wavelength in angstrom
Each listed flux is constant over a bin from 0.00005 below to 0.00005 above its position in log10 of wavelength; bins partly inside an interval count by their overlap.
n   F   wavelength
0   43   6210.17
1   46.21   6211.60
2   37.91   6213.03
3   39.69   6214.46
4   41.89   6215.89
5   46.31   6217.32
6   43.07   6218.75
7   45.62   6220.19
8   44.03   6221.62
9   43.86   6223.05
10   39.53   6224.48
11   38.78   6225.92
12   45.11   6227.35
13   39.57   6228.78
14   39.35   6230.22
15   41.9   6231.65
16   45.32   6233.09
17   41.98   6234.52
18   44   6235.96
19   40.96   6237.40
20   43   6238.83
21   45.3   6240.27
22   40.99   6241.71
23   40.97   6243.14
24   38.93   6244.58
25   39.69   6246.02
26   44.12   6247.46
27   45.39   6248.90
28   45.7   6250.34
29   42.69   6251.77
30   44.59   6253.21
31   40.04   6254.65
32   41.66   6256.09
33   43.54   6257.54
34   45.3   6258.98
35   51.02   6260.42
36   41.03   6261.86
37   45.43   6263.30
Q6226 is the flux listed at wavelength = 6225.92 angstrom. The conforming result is 38.78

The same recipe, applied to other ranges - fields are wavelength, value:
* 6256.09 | 41.66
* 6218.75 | 43.07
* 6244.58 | 38.93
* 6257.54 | 43.54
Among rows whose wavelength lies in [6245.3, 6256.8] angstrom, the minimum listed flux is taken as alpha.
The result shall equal 39.69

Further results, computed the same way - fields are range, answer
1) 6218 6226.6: 38.78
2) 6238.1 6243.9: 40.97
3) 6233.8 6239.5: 40.96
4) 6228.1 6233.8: 39.35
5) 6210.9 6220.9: 37.91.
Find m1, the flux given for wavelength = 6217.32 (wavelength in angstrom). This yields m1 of 46.31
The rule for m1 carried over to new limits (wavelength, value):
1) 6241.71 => 40.99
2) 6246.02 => 39.69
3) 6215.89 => 41.89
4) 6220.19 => 45.62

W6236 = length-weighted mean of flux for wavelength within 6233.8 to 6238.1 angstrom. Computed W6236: 42.3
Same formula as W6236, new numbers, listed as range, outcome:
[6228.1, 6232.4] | 40.3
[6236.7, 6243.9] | 42.3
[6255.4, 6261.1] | 45.3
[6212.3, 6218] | 41.5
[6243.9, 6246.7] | 39.3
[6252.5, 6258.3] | 42.4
